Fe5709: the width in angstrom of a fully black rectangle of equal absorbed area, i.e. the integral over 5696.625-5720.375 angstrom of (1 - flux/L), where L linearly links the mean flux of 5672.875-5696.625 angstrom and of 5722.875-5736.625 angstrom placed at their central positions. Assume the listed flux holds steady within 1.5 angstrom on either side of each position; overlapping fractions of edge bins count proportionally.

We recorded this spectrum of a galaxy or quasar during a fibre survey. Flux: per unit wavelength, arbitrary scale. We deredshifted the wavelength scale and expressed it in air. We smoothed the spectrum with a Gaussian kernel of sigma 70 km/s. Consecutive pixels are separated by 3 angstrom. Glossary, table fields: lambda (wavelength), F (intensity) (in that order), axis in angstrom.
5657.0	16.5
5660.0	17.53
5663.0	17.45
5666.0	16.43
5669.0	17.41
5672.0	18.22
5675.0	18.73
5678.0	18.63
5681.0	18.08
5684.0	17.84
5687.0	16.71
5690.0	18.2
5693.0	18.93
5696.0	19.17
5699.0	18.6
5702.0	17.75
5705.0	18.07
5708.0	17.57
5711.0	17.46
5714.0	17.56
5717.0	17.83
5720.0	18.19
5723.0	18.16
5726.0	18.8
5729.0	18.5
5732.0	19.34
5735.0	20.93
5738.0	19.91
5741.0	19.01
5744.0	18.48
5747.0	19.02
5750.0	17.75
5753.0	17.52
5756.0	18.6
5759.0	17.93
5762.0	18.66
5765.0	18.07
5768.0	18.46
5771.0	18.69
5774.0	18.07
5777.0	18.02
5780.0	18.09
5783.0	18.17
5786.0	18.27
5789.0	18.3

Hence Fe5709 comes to 1.1 angstrom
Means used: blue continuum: 18.3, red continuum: 19.3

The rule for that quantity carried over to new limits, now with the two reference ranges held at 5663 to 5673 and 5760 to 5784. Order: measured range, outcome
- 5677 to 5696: -0.7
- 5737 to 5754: -0.5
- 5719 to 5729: -0.3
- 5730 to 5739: -1.0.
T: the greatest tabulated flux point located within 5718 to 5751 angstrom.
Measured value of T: 20.93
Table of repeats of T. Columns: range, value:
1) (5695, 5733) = 19.34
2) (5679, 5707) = 19.17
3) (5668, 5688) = 18.73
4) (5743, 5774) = 19.02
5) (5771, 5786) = 18.69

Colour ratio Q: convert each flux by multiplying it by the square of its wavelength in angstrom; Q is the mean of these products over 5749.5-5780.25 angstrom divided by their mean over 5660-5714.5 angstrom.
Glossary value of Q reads 1.0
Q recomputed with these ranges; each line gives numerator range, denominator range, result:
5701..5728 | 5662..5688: 1.03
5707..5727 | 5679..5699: 0.99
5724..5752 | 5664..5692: 1.09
